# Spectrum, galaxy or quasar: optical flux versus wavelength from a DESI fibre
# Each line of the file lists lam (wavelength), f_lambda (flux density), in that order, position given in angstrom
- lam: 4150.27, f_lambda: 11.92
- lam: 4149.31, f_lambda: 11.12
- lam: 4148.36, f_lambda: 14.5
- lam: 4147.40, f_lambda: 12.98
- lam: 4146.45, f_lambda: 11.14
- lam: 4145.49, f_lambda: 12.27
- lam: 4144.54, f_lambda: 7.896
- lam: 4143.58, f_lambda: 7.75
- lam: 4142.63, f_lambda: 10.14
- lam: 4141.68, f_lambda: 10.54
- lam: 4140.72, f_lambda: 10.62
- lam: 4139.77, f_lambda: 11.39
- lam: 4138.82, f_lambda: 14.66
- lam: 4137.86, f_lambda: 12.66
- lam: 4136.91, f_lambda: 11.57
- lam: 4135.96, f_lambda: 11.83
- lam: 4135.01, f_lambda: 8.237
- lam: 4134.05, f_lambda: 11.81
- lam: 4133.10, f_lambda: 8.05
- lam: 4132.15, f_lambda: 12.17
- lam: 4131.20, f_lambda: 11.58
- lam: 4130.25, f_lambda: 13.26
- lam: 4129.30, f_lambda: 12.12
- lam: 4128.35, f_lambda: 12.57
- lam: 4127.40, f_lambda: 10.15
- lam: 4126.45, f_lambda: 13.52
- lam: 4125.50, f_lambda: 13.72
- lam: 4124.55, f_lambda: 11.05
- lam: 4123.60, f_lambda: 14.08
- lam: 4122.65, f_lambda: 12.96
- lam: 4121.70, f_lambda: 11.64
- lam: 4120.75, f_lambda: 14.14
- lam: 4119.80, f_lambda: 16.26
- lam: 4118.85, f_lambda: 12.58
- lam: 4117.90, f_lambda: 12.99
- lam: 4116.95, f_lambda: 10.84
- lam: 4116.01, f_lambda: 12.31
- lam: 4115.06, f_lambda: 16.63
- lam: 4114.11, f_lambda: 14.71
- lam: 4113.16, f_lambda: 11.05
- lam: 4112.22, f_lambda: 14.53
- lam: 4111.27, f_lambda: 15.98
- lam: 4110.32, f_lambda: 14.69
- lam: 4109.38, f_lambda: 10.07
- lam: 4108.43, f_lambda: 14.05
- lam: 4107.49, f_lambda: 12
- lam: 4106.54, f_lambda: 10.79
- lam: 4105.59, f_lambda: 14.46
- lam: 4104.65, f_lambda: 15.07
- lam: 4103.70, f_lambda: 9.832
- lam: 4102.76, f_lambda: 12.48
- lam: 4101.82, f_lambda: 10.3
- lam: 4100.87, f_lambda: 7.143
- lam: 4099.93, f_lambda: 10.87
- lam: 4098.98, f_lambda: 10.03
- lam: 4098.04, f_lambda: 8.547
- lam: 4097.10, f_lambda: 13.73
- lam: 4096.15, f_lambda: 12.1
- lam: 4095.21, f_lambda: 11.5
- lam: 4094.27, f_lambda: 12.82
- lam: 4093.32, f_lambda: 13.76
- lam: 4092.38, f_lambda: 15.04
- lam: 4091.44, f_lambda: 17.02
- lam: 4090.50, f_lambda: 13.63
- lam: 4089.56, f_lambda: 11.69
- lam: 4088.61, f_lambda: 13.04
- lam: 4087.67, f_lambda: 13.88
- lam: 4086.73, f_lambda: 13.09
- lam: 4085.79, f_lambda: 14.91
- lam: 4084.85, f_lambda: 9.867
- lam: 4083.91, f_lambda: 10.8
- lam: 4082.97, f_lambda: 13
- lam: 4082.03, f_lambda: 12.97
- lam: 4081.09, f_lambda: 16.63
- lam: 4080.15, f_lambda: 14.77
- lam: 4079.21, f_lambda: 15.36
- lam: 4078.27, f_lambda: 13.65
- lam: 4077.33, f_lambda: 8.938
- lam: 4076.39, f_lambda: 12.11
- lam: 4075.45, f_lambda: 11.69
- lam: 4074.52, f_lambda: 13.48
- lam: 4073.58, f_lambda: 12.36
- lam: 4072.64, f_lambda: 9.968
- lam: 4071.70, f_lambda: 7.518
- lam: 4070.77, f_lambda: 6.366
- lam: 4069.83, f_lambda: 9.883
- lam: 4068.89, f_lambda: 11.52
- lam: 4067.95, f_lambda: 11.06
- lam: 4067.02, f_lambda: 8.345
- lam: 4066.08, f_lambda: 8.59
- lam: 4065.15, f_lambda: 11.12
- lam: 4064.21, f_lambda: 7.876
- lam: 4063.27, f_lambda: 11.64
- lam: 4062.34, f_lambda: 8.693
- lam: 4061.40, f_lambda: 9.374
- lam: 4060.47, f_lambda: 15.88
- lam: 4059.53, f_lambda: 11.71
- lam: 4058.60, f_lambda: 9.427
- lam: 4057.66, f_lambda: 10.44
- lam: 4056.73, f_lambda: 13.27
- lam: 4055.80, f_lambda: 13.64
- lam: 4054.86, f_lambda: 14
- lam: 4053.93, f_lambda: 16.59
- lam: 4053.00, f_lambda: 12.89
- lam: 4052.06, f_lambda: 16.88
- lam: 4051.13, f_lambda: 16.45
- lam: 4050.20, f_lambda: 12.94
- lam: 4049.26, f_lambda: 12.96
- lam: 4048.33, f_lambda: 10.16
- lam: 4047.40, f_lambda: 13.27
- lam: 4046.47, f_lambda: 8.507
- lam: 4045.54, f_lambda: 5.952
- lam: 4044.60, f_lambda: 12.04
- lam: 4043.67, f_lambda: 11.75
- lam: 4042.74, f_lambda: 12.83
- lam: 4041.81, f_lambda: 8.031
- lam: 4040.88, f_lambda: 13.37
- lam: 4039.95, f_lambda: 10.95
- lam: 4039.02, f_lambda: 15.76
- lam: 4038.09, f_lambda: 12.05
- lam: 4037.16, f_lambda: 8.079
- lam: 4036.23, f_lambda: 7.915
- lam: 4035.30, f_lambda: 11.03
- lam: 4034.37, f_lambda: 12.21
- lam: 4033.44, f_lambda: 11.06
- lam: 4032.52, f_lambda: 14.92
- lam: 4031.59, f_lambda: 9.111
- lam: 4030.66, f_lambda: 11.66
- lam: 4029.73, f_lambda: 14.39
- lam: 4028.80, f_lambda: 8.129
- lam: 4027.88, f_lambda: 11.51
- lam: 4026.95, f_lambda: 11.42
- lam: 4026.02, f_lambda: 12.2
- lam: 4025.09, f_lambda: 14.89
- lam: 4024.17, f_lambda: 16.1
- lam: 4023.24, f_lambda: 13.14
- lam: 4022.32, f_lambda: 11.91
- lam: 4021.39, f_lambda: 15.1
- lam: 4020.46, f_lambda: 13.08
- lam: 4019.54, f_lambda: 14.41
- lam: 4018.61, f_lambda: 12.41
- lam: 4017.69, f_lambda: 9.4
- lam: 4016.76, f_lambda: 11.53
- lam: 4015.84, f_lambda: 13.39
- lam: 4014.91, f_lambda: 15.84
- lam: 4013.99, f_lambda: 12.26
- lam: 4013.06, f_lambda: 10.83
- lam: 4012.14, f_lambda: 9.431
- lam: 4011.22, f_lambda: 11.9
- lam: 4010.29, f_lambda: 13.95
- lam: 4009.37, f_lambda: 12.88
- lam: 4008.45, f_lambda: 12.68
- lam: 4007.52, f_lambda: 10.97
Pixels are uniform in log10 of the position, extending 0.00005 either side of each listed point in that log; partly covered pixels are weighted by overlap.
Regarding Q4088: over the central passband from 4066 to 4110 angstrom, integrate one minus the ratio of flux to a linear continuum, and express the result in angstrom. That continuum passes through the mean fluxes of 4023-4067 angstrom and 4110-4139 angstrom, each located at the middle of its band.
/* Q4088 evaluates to 1.1 angstrom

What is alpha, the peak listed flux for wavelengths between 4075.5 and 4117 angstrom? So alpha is 17.02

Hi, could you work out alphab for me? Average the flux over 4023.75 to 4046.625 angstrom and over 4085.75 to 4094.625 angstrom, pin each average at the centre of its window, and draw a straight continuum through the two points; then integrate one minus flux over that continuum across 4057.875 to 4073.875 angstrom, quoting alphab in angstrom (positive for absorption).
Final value 3.4 angstrom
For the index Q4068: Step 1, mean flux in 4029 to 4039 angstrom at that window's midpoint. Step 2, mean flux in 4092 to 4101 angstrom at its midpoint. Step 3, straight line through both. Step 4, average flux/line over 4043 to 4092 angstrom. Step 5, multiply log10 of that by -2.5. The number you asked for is -0.04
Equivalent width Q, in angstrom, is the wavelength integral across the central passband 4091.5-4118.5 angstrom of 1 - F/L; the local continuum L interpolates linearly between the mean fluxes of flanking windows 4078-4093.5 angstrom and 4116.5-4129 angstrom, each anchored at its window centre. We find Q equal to 1.5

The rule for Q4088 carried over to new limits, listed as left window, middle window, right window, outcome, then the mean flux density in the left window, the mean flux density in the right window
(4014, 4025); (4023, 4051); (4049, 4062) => 3.46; 13.3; 13.3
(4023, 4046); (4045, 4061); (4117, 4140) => -1.22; 11.6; 12.3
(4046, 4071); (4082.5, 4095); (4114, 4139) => -1.27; 11.7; 12.5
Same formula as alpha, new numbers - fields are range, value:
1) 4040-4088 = 16.88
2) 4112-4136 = 16.63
